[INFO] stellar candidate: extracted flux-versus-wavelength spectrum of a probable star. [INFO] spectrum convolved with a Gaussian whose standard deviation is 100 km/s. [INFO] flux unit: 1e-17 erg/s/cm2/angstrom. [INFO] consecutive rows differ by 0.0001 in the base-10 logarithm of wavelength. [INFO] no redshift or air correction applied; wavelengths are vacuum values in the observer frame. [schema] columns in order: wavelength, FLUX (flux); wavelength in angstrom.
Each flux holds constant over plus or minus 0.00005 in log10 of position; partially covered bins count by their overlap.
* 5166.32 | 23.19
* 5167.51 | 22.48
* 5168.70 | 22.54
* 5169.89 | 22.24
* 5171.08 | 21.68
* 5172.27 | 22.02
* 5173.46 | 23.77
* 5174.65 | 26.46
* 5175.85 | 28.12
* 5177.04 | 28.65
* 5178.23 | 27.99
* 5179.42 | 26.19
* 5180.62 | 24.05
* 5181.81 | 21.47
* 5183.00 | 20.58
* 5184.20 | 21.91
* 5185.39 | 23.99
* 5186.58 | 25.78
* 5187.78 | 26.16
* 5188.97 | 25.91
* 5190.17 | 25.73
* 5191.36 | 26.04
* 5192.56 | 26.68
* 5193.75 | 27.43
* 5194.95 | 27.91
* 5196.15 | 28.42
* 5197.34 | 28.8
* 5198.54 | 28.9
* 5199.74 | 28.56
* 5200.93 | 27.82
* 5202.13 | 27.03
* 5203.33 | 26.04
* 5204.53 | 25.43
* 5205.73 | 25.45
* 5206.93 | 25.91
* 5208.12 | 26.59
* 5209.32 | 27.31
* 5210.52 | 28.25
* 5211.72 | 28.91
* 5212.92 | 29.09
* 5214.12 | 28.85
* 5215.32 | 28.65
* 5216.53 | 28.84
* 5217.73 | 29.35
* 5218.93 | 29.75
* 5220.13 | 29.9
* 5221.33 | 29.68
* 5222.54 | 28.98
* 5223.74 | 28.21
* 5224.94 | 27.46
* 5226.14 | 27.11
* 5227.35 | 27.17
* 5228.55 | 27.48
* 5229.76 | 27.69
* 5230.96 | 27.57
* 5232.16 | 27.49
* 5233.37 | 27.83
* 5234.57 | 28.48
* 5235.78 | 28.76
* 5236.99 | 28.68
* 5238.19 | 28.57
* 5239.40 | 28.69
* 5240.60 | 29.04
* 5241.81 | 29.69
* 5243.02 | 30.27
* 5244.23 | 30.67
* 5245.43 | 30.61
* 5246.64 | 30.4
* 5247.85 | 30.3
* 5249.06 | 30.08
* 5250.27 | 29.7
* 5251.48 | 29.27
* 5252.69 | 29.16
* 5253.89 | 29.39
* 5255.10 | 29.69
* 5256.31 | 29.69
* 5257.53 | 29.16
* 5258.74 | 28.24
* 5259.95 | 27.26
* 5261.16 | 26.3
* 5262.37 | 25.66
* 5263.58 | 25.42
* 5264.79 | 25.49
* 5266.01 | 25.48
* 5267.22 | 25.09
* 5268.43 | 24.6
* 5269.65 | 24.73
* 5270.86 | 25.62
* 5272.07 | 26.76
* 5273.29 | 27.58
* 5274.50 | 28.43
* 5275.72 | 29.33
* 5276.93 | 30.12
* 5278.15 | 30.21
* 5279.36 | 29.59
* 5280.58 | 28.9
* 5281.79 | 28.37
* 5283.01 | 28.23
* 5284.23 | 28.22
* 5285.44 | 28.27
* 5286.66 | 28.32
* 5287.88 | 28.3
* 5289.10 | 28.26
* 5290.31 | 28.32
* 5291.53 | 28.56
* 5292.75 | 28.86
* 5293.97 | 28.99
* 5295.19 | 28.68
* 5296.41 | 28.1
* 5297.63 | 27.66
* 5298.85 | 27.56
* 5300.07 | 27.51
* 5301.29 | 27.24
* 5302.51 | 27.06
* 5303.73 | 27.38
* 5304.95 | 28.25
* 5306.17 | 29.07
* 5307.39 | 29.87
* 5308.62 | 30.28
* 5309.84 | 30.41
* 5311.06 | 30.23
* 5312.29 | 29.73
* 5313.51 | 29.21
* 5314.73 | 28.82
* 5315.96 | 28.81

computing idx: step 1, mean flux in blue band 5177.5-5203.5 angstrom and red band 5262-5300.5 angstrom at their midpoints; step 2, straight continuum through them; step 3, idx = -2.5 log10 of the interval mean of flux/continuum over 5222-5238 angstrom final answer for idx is -0.05 mag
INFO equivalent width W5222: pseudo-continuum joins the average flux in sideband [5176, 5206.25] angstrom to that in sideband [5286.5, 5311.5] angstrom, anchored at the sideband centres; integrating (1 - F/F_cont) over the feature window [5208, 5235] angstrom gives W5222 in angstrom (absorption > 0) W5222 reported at -1.5 angstrom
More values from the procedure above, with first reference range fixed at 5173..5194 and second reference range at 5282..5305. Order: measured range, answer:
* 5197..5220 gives -1.7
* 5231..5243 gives -0.9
